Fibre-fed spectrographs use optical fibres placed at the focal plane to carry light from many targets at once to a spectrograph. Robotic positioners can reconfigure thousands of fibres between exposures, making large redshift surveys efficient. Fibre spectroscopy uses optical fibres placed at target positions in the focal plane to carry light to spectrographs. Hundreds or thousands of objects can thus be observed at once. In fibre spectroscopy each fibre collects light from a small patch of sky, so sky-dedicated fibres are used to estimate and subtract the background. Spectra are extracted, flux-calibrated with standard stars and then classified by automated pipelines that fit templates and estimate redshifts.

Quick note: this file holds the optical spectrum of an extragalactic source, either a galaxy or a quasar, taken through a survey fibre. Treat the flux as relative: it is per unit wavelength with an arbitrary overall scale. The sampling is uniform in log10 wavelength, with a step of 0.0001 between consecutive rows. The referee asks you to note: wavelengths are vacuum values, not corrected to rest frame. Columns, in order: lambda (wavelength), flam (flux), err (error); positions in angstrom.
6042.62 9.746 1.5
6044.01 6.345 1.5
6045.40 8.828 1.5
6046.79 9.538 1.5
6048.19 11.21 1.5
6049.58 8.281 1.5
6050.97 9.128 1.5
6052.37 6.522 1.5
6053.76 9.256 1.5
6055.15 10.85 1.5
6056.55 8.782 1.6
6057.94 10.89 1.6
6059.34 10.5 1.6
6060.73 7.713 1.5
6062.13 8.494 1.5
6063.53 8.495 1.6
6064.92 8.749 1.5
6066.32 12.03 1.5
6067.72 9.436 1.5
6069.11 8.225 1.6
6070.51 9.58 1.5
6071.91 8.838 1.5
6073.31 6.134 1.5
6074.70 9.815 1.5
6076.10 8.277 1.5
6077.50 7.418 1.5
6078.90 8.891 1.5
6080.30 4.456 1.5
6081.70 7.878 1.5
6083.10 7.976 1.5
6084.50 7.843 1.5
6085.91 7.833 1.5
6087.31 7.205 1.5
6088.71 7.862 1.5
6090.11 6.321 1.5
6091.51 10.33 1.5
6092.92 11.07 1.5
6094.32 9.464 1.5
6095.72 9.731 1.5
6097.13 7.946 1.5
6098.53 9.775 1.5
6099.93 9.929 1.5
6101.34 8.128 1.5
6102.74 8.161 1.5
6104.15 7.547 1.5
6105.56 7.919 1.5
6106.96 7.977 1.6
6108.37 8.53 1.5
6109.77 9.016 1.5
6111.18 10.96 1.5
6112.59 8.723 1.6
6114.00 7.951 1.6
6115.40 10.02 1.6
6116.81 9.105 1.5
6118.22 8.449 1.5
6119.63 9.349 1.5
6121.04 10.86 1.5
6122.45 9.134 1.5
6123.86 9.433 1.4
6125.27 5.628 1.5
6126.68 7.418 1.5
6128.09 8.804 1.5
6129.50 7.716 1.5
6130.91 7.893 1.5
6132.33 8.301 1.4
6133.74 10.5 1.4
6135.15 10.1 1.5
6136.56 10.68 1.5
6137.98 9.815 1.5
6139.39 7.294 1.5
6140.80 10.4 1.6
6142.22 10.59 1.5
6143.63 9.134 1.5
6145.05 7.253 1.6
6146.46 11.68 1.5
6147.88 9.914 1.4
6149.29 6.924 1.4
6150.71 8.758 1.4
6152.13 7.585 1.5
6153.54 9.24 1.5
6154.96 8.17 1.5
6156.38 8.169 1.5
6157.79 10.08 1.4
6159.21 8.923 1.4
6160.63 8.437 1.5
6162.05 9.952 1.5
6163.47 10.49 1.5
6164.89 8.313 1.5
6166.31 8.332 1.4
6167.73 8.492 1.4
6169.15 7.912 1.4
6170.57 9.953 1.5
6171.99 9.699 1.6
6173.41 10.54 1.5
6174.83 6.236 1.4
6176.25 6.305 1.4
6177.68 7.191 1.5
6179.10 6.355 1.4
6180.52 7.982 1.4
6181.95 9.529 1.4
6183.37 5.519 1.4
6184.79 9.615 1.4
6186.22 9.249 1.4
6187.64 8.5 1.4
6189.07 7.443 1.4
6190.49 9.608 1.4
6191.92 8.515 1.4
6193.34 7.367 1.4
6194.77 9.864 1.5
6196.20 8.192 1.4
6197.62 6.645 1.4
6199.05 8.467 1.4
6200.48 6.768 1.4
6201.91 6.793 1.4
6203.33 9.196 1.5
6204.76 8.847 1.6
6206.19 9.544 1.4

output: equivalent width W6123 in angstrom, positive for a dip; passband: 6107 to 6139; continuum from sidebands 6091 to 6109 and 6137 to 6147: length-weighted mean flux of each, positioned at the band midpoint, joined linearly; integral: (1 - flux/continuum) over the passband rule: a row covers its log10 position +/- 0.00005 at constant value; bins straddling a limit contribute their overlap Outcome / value 0.8 angstrom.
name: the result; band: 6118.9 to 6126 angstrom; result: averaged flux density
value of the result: 8.87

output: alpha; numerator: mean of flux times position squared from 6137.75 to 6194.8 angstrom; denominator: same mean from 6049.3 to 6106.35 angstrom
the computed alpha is 1.0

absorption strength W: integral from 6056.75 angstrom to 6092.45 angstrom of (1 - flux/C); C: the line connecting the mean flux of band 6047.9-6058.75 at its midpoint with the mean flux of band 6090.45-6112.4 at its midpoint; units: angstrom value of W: 2.8 angstrom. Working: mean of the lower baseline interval 9.31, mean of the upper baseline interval 9.04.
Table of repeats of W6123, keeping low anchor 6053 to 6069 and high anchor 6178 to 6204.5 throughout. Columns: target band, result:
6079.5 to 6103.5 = 2.1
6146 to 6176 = -1.6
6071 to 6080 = 1.2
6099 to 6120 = 0.4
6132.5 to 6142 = -1.2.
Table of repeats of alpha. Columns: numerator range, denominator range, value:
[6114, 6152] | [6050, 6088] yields 1.07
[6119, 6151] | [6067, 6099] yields 1.10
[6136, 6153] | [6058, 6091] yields 1.13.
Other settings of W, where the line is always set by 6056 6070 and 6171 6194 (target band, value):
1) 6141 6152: -0.85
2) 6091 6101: -0.74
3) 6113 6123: -0.54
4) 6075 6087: 2.00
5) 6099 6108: 0.61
